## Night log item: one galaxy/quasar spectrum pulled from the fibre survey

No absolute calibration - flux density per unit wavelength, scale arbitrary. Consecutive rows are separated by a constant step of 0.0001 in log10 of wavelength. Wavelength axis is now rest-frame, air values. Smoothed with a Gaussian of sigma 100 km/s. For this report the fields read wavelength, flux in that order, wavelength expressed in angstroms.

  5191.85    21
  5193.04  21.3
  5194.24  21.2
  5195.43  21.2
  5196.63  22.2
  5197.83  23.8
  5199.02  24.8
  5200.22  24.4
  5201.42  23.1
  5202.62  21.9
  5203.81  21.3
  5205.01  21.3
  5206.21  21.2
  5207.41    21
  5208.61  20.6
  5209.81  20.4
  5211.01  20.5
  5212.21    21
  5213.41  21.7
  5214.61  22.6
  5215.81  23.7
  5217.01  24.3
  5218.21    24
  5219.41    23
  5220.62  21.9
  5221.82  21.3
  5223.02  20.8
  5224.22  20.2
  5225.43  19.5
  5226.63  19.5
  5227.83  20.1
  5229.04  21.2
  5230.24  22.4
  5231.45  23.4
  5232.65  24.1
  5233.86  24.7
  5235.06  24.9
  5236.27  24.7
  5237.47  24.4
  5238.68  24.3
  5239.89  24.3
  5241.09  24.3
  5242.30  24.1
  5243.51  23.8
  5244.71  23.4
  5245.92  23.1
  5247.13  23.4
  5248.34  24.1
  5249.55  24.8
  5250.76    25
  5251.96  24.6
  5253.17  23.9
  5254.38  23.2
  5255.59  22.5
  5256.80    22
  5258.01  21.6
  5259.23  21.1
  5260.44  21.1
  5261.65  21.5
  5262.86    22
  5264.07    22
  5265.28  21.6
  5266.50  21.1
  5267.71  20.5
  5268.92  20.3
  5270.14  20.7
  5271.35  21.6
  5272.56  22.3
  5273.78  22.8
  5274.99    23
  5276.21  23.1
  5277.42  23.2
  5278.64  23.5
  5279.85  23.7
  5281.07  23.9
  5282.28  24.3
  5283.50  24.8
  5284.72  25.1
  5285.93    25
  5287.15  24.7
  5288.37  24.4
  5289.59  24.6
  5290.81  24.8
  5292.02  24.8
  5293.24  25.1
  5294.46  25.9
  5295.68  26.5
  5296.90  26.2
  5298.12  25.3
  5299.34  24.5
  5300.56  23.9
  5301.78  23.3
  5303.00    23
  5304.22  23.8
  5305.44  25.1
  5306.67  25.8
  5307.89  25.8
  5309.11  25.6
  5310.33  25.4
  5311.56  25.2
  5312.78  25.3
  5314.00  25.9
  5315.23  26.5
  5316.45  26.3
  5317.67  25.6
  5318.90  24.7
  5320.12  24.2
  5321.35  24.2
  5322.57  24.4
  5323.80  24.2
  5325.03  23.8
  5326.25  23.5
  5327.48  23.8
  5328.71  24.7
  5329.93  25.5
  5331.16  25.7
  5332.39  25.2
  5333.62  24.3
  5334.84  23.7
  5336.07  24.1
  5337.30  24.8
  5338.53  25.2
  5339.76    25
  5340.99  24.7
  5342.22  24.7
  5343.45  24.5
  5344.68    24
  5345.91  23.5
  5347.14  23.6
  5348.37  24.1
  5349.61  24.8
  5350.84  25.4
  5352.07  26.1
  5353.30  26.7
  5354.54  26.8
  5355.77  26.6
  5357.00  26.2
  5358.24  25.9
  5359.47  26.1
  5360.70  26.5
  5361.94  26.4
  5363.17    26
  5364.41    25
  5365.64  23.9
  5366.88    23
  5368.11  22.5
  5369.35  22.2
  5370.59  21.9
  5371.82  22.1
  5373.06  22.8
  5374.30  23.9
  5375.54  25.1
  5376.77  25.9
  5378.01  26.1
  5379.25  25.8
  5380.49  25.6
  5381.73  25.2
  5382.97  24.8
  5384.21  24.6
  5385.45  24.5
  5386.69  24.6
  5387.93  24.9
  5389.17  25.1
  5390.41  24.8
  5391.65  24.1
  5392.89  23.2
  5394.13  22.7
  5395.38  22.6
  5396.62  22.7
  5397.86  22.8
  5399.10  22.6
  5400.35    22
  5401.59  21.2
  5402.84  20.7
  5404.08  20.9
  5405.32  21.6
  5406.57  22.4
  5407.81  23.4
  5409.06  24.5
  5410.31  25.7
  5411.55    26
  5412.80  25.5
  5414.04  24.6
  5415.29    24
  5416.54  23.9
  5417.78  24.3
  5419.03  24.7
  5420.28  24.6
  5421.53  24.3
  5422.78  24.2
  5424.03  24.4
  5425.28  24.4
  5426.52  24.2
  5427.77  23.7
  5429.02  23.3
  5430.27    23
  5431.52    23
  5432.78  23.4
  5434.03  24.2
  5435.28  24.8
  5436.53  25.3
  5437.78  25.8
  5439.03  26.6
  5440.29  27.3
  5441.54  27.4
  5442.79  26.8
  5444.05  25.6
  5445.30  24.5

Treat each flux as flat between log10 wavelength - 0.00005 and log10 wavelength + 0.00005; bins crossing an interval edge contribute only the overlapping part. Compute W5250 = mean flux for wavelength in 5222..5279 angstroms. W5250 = 22.6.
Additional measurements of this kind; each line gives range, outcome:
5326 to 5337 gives 24.5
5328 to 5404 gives 24.4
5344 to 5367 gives 25.3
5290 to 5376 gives 24.8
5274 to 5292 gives 24.2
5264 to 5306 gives 23.7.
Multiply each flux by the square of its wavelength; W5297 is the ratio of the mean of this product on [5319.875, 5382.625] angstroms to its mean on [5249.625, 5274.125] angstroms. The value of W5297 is 1.2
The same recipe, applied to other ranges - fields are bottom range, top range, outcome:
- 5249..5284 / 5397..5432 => 1.10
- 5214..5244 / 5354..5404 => 1.12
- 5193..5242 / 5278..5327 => 1.15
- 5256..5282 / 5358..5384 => 1.16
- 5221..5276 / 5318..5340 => 1.12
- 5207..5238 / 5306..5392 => 1.18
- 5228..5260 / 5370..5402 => 1.07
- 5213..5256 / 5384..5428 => 1.10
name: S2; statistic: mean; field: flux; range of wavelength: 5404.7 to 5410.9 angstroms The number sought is 23.5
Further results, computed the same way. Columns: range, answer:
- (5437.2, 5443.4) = 26.8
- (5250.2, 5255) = 24.2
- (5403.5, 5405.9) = 21.3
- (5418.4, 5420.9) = 24.6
